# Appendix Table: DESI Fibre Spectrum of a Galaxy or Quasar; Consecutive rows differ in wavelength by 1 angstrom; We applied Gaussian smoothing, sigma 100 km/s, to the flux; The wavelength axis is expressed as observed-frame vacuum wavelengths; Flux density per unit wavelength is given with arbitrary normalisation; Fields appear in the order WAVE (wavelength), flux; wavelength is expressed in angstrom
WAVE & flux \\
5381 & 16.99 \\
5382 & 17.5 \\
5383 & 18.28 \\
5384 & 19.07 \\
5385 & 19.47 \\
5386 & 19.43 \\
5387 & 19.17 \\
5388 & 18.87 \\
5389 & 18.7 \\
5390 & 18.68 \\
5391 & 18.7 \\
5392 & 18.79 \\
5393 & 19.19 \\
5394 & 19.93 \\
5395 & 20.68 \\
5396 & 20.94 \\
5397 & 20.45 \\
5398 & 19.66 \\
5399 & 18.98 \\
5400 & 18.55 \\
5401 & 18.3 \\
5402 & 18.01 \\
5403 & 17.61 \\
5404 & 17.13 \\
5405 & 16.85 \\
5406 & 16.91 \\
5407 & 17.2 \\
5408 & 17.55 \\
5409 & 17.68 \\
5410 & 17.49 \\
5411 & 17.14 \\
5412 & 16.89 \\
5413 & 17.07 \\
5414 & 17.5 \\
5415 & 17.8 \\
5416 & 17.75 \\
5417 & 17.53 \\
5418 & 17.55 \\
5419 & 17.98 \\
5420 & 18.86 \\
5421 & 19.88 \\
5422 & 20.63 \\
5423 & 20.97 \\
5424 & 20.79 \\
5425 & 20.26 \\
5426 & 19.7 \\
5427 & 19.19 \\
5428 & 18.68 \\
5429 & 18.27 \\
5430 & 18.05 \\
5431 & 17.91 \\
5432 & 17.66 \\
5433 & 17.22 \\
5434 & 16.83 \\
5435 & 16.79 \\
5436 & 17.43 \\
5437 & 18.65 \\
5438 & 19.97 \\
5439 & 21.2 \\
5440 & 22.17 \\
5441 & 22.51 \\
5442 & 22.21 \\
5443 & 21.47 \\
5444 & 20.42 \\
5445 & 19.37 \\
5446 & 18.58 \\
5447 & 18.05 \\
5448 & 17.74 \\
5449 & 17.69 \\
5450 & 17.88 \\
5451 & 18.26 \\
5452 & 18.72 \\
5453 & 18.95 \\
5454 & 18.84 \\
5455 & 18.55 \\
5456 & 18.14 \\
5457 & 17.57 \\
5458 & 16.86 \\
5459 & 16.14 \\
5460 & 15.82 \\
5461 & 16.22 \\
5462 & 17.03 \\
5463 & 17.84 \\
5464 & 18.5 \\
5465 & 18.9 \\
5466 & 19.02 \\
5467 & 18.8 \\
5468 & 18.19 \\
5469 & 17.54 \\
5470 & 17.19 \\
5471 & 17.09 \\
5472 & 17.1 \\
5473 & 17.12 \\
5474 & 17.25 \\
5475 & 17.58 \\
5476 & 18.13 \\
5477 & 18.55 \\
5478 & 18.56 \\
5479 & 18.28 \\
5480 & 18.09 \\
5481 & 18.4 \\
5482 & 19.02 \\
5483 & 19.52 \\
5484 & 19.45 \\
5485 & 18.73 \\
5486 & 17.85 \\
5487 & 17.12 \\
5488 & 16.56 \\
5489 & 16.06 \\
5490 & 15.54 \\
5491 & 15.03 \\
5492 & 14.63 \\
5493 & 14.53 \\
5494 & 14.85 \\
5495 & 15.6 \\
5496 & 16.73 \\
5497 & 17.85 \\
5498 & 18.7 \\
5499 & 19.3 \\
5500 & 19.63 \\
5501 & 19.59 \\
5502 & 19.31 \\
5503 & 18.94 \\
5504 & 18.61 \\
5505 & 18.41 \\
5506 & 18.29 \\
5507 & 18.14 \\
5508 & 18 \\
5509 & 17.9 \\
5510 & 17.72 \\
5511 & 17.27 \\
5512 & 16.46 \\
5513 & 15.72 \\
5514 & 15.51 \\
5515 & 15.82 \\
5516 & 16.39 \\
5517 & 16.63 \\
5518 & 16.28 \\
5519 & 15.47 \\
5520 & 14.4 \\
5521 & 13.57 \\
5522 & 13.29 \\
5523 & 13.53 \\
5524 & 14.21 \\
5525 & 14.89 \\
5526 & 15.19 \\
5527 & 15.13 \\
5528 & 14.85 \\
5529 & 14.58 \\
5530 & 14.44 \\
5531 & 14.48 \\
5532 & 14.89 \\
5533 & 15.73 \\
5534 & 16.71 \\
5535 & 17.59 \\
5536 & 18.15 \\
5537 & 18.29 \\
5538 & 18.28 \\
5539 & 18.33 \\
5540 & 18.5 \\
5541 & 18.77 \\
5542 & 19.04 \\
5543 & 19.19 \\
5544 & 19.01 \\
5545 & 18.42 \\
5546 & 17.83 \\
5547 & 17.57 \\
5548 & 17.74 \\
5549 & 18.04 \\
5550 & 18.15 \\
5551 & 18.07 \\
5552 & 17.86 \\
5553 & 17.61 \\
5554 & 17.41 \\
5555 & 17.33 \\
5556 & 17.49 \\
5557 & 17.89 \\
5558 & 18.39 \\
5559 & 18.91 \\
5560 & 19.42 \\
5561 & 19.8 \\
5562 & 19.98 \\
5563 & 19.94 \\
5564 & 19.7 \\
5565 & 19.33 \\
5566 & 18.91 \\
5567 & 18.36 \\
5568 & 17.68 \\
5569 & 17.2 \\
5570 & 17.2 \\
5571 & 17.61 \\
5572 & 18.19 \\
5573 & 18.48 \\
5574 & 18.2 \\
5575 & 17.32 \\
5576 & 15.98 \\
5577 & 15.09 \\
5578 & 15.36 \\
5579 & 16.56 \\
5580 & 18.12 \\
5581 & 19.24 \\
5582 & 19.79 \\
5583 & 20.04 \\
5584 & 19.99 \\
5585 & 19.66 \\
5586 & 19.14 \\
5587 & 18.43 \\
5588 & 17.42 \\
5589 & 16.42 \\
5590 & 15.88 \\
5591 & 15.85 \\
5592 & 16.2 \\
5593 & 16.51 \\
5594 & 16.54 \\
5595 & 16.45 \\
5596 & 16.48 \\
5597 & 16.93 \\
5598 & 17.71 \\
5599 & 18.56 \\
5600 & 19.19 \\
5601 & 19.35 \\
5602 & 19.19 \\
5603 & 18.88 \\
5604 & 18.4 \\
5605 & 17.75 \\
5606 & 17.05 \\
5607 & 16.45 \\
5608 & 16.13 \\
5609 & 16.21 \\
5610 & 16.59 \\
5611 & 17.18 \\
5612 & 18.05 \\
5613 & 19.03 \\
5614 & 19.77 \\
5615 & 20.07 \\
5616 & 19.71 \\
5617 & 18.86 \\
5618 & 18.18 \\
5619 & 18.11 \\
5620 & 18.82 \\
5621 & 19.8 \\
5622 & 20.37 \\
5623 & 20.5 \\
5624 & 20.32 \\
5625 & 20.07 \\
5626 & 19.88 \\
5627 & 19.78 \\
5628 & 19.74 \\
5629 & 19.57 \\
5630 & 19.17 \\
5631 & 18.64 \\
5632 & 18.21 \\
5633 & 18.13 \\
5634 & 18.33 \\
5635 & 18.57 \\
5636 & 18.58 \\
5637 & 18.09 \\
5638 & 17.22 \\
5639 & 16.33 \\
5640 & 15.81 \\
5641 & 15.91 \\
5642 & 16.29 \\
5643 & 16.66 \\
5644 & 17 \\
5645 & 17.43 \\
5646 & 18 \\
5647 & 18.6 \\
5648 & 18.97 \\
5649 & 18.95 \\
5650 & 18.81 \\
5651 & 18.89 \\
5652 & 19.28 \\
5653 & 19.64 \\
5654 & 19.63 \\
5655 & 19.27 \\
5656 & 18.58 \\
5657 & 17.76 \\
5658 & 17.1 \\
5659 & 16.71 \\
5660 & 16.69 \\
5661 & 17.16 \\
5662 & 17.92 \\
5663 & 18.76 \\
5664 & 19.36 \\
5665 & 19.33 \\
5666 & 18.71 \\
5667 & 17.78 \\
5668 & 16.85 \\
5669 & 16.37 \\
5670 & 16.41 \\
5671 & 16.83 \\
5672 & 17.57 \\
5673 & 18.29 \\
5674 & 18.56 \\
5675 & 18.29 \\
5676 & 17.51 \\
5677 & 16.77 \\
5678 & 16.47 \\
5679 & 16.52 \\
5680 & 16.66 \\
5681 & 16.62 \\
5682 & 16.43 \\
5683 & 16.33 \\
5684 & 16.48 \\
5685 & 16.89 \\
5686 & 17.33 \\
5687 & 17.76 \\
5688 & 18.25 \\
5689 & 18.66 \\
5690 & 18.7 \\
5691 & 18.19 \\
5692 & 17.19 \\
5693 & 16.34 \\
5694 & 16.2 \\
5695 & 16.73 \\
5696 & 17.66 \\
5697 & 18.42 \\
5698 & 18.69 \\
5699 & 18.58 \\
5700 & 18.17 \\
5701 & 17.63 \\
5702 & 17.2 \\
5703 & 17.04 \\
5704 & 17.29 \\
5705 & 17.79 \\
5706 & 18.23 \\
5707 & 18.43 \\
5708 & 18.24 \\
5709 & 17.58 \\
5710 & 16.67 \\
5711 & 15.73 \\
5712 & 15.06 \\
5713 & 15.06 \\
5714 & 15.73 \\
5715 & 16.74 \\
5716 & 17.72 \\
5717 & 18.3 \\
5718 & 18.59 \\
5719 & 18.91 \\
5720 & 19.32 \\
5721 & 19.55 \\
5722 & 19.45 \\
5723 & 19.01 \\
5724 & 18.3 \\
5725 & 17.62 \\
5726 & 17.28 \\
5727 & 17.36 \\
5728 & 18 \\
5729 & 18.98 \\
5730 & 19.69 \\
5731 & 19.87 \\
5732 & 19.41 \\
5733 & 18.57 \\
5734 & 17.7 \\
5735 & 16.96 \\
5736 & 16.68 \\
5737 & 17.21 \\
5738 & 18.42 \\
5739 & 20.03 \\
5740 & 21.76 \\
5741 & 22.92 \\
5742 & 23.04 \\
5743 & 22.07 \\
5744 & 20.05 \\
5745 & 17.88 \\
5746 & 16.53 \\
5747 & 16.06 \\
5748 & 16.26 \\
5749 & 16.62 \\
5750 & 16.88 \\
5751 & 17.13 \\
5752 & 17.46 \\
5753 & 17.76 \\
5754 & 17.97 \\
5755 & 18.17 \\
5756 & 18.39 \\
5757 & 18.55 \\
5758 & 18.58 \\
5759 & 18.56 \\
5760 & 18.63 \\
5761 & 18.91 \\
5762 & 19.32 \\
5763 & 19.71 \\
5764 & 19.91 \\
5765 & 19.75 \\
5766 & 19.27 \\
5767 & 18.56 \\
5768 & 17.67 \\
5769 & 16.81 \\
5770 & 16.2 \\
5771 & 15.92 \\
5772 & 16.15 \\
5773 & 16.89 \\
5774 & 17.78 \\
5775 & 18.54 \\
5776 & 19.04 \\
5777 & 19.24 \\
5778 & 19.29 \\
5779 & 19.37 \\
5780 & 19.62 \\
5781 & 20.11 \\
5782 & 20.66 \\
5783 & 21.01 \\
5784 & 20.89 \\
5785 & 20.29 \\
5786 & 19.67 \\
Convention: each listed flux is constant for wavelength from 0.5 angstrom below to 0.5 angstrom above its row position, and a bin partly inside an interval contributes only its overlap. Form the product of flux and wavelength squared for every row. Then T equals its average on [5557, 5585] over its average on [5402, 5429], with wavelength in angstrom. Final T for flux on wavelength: 1.06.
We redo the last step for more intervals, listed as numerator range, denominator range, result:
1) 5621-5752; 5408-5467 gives 1.06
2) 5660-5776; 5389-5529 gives 1.10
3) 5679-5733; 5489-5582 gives 1.09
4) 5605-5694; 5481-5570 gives 1.09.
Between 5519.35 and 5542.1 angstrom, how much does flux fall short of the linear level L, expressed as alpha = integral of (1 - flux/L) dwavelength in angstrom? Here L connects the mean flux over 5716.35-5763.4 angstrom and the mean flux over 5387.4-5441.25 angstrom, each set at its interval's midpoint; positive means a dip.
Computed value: 3.3 angstrom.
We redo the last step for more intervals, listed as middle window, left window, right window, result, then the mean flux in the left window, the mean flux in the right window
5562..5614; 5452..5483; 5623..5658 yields 1.30 angstrom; 17.9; 18.4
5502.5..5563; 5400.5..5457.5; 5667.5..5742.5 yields 3.93 angstrom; 18.6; 17.8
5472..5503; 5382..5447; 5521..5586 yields 0.92 angstrom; 18.8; 17.5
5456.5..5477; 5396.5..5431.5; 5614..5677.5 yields 0.93 angstrom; 18.4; 18.3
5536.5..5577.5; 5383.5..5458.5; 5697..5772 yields 0.62 angstrom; 18.7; 18.2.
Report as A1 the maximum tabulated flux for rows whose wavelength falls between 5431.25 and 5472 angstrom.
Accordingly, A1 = 22.51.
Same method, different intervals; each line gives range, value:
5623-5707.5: 20.5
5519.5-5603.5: 20.04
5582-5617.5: 20.07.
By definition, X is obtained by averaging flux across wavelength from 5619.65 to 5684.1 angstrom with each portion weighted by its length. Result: 18.1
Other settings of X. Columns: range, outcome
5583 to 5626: 18.2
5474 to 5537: 16.8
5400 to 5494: 18.1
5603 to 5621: 18.1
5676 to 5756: 17.9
